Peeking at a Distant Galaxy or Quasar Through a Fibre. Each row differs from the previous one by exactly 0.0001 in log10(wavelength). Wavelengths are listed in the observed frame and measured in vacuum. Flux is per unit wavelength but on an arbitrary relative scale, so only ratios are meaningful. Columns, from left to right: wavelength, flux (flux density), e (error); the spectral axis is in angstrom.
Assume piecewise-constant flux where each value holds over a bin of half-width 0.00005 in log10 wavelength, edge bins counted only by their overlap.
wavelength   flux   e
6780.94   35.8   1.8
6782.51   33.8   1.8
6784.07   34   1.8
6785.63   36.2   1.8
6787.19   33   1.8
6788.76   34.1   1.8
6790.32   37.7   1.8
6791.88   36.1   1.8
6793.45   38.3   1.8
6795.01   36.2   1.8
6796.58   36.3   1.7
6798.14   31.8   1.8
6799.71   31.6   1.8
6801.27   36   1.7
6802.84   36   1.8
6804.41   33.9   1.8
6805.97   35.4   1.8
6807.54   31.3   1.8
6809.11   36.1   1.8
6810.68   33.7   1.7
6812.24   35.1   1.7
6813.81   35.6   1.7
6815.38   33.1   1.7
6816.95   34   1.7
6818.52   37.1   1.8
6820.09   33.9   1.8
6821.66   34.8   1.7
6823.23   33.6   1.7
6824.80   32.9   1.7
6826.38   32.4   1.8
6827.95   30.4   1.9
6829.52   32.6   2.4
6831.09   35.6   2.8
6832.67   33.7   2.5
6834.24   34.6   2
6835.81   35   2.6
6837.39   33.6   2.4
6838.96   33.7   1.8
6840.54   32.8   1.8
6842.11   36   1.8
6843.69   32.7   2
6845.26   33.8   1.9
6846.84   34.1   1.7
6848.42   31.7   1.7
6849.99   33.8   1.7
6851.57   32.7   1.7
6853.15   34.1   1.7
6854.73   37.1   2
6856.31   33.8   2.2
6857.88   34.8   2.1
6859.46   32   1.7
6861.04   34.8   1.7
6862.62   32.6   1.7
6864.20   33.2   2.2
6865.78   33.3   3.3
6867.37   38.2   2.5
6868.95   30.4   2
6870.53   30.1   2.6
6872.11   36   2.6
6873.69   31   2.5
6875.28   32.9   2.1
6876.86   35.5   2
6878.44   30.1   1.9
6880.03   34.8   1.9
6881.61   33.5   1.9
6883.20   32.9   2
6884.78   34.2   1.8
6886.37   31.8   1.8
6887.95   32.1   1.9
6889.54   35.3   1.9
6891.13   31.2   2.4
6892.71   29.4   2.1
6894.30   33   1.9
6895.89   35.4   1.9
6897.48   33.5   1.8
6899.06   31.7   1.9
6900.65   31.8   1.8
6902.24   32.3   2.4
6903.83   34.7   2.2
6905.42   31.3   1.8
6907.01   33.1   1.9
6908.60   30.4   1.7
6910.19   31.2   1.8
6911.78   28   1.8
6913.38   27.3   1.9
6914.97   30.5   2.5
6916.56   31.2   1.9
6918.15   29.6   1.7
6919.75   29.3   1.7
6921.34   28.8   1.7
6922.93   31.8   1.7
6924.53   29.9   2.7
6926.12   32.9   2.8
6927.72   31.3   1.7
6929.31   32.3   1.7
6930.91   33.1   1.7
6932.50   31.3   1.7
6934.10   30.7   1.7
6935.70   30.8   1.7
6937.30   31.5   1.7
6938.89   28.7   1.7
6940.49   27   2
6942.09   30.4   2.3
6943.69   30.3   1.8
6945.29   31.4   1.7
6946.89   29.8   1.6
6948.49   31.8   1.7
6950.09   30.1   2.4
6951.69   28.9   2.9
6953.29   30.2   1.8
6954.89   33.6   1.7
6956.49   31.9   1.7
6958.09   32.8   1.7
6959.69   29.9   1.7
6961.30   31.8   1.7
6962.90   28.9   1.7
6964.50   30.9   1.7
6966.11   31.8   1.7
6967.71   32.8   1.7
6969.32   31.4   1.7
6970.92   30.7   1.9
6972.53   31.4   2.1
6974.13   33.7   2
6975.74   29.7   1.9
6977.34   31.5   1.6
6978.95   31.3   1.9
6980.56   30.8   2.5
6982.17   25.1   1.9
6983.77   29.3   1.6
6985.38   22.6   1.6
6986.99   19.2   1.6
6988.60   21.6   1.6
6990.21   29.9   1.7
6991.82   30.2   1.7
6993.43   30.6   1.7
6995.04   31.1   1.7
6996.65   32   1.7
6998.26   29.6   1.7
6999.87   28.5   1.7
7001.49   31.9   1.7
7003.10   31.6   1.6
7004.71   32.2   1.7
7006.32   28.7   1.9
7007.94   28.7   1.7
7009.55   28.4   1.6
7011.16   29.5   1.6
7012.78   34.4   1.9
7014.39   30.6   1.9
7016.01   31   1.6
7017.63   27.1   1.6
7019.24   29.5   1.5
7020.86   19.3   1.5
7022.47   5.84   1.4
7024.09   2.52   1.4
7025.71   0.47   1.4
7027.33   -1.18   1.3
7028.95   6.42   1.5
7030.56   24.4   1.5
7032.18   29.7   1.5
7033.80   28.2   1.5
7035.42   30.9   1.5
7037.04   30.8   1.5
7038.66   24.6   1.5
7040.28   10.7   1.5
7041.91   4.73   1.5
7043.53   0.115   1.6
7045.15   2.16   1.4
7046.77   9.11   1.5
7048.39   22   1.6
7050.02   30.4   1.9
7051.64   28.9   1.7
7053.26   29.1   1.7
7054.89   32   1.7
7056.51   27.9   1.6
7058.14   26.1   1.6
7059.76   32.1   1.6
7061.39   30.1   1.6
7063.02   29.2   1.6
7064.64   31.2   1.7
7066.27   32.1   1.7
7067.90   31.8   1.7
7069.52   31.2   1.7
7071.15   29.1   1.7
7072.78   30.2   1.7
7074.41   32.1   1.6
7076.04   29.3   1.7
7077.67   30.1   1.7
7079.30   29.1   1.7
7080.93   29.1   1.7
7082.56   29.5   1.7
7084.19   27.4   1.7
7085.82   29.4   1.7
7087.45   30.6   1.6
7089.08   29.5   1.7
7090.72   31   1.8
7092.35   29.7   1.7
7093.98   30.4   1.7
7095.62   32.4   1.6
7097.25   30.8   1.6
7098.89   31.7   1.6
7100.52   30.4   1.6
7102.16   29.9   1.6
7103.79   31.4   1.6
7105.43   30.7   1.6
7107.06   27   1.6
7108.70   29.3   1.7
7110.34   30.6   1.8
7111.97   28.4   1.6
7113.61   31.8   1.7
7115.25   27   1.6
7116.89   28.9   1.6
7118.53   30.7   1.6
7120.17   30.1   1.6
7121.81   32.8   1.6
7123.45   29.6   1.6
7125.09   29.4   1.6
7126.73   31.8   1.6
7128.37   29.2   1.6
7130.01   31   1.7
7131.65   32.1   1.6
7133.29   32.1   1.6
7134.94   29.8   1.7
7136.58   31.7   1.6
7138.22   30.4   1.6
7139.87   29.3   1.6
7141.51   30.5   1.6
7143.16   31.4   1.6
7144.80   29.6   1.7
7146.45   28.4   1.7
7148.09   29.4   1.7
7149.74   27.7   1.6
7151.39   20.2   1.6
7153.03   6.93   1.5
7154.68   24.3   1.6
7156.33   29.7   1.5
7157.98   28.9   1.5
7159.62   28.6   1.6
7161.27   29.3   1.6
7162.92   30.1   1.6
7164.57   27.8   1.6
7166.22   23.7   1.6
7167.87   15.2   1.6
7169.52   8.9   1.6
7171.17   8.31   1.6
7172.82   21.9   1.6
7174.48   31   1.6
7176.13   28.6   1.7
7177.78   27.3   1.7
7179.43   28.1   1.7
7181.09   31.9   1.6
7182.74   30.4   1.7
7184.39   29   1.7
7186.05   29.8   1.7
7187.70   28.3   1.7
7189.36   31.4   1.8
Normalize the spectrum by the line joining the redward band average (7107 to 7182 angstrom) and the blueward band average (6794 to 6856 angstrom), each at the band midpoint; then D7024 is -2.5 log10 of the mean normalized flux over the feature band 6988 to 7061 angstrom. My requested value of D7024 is 0.27 mag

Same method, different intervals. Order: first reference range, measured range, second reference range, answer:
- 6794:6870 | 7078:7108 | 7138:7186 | -0.10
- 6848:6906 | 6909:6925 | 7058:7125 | 0.10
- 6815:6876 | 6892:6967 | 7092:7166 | 0.04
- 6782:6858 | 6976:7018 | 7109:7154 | 0.07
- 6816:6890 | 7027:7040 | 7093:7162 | 0.35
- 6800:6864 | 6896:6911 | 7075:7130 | 0.02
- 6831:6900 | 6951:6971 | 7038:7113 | -0.02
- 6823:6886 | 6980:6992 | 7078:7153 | 0.22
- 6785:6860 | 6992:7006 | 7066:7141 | 0.03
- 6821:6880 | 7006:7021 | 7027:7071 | -0.17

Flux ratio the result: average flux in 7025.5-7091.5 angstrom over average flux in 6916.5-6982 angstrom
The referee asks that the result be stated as 0.80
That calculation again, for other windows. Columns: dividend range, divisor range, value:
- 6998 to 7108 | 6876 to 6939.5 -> 0.81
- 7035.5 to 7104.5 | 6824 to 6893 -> 0.81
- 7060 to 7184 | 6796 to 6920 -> 0.86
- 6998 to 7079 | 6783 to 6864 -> 0.71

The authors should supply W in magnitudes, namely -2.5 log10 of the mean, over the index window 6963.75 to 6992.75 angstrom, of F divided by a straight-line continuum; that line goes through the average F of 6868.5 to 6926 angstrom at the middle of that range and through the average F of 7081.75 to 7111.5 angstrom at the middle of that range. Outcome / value 0.07 mag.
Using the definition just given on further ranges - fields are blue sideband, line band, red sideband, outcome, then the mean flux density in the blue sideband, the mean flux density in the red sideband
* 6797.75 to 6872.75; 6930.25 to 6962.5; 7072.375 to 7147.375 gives 0.055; 33.9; 30.2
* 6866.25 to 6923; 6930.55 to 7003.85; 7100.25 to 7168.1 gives 0.034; 32.1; 28.6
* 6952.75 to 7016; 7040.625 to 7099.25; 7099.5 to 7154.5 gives 0.100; 30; 29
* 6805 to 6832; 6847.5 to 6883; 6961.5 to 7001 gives -0.026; 34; 29.4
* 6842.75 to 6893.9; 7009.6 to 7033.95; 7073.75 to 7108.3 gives 0.485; 33.3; 30.1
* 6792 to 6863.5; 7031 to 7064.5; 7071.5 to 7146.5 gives 0.319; 34.1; 30.2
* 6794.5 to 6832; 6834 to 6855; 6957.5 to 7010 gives -0.018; 34.1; 29.7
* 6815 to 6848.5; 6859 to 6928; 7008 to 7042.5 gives -0.091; 33.8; 20.7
